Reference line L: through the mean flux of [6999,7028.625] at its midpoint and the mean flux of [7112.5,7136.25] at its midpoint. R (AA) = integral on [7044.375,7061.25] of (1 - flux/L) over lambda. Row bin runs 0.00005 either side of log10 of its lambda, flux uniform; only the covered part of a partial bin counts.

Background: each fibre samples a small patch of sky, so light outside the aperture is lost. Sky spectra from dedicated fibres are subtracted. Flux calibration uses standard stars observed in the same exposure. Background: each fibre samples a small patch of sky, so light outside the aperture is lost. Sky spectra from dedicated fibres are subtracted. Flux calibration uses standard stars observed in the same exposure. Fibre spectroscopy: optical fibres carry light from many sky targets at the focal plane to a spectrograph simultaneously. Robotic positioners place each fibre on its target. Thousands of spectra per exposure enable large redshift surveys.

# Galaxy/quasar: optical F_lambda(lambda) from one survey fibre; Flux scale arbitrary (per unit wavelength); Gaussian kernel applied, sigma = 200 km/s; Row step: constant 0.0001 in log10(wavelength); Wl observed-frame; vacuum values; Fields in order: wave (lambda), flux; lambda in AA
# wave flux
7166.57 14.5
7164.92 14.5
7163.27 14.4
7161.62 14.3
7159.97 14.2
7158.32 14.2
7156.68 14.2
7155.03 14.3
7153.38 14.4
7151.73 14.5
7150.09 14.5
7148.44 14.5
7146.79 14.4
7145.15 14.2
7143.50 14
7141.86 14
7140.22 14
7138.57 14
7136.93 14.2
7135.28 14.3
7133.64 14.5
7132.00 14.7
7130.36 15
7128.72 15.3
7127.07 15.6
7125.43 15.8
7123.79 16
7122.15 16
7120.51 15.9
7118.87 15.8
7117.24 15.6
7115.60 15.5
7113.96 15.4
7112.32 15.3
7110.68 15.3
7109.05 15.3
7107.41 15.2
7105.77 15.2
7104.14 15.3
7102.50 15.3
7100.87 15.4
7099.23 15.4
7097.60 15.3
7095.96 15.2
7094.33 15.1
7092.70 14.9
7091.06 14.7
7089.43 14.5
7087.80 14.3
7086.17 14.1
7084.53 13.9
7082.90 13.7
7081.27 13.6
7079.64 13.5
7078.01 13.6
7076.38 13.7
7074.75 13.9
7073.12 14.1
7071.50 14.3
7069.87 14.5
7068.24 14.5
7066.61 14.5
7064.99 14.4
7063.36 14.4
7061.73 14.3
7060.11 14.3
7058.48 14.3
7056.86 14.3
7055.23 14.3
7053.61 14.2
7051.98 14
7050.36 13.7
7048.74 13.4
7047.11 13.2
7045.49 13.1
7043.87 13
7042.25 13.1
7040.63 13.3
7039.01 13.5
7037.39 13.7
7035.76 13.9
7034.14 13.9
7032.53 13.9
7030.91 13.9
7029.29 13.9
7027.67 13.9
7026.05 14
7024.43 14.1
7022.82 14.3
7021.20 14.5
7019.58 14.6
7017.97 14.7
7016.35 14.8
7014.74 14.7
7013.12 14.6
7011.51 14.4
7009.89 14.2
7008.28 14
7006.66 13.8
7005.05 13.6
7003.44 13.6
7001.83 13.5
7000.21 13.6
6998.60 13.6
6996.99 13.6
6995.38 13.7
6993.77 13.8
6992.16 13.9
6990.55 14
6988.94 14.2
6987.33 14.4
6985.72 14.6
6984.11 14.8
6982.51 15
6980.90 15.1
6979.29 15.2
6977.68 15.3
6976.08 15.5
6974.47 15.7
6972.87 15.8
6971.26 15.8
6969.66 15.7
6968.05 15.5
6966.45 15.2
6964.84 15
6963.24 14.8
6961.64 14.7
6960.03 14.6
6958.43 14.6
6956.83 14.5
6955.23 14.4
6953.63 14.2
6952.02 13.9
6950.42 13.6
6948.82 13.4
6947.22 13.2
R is 0.8 AA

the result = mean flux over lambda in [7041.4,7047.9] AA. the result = 13.1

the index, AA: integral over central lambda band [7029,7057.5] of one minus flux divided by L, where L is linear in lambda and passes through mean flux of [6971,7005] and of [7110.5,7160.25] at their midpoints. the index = 1.81 AA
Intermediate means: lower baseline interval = 14.5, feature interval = 13.7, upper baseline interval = 14.8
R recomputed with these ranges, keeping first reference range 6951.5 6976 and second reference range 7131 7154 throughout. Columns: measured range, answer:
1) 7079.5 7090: 0.4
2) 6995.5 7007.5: 1.0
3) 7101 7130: -2.2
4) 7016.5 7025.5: 0.2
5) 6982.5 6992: 0.3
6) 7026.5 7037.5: 0.6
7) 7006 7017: 0.3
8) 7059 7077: 0.4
